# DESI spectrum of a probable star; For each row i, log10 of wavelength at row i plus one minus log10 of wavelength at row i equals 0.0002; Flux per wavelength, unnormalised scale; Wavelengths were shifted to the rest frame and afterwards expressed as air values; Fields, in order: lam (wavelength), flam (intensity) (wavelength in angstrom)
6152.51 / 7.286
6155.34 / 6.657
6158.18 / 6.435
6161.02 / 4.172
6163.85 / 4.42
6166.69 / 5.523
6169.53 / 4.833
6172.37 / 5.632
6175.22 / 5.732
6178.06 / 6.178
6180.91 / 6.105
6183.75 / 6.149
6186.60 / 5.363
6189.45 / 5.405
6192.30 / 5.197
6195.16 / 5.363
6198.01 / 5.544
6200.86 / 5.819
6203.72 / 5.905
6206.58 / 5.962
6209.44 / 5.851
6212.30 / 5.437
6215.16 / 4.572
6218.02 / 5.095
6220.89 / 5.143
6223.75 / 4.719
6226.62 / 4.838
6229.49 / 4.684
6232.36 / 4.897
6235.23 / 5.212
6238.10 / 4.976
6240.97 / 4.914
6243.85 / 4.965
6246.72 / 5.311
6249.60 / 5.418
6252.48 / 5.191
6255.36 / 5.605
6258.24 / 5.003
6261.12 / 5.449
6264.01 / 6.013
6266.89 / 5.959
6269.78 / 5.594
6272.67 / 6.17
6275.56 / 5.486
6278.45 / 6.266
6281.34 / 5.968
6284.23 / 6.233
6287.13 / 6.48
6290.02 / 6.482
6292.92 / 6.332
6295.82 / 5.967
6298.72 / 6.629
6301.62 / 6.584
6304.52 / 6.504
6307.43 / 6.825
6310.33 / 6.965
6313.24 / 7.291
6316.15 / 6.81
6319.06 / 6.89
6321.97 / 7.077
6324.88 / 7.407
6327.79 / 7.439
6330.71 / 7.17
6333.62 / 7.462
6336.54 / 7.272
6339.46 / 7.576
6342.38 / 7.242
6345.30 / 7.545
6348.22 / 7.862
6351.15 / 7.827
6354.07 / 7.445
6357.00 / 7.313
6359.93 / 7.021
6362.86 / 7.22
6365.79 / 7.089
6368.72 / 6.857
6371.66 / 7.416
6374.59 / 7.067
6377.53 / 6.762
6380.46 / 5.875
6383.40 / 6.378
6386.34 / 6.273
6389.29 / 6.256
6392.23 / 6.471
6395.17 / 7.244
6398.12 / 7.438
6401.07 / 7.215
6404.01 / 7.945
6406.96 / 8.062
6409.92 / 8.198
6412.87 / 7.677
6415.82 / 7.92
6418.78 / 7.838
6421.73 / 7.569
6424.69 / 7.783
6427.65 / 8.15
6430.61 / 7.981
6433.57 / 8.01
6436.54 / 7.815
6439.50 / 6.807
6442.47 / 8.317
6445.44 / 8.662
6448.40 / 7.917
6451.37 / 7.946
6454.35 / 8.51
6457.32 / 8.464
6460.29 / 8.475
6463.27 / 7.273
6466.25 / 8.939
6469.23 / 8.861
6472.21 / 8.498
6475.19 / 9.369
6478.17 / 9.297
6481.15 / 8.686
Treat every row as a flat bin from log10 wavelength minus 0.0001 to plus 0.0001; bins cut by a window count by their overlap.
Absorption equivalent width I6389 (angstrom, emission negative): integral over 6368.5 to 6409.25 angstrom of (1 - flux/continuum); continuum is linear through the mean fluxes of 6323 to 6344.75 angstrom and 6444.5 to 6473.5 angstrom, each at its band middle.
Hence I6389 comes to 4.3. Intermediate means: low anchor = 7.37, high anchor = 8.35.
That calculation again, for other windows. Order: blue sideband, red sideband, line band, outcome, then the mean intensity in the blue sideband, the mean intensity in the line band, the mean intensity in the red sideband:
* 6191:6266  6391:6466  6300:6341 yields -4.0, 5.28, 7.09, 7.85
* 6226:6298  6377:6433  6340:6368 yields -2.8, 5.6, 7.39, 7.34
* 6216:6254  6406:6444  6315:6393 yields -3.6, 5.02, 7.08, 7.85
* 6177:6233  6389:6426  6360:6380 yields 0.4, 5.41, 7.01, 7.55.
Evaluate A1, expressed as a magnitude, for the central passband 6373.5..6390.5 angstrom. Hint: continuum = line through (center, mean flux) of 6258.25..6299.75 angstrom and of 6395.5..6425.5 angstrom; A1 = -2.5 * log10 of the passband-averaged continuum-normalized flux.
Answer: 0.15 mag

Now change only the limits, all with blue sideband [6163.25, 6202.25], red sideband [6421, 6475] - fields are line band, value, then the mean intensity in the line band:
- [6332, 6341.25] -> -0.06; 7.43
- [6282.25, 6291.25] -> 0.03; 6.37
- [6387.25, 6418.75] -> 0.04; 7.44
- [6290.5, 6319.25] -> 0.01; 6.66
